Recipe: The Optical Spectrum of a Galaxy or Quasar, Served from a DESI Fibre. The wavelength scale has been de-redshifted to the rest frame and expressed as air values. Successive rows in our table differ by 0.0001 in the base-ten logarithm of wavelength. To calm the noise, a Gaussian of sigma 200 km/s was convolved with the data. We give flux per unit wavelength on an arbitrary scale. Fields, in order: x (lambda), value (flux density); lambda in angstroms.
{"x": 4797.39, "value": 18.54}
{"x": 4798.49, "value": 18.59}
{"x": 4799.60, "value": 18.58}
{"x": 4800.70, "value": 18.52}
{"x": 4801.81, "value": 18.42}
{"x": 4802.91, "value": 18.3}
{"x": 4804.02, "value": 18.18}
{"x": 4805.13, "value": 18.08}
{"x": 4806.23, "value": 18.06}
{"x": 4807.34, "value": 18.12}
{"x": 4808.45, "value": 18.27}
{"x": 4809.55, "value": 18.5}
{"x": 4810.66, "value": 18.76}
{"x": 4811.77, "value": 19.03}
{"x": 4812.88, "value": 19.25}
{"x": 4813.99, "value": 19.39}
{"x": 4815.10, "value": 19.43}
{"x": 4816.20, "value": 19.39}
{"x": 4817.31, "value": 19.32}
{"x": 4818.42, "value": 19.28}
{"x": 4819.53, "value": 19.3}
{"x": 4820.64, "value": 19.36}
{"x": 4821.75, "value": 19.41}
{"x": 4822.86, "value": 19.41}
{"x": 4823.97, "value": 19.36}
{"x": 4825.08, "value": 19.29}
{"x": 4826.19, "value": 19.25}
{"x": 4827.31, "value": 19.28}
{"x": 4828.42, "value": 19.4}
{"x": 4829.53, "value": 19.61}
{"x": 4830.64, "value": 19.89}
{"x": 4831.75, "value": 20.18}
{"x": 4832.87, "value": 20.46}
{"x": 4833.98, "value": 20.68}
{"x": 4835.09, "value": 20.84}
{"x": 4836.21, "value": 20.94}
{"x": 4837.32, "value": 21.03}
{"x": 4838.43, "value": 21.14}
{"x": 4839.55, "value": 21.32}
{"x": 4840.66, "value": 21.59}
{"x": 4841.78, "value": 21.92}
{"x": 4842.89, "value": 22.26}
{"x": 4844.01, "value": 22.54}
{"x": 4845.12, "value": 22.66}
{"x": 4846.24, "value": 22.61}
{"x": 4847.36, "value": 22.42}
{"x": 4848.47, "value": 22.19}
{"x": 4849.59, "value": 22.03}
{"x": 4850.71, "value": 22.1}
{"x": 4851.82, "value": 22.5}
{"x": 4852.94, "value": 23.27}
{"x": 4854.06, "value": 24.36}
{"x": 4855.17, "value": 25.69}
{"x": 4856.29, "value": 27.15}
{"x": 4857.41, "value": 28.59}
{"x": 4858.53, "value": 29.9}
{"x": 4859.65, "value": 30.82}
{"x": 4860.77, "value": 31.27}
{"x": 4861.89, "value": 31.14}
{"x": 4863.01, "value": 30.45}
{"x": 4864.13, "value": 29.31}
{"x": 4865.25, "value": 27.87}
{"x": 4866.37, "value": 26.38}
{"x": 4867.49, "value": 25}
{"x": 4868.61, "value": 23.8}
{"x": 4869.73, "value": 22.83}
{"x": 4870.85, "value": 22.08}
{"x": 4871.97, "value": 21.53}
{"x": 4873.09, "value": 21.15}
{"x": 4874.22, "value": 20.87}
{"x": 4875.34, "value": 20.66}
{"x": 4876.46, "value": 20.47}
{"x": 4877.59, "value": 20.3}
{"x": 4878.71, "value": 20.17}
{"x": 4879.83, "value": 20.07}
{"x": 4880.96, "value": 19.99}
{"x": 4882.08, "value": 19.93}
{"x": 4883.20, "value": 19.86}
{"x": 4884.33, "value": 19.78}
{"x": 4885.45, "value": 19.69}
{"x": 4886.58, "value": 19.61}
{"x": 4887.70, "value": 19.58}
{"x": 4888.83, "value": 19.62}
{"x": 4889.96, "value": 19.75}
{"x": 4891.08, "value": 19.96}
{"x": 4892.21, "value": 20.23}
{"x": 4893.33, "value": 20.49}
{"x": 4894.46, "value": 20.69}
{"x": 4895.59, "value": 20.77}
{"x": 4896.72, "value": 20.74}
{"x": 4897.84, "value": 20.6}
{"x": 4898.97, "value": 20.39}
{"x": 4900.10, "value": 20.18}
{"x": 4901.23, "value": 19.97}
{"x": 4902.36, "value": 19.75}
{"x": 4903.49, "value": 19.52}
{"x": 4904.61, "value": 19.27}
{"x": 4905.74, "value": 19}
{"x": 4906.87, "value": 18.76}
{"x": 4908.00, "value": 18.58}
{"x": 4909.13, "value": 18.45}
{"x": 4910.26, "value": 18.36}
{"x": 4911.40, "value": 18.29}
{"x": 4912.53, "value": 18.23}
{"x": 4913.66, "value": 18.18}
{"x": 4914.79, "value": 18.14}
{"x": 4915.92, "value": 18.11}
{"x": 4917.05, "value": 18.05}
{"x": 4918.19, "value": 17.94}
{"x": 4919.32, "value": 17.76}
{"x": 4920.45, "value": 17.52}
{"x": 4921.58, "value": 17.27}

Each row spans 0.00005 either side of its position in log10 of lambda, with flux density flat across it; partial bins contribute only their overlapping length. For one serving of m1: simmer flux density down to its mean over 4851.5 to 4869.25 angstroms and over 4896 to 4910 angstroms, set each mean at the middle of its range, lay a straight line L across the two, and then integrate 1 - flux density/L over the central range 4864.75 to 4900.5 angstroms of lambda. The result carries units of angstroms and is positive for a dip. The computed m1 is 3.4 angstroms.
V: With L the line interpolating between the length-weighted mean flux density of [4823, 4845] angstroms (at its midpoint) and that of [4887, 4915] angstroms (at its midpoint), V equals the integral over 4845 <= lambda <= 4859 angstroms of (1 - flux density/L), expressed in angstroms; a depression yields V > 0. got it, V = -2.7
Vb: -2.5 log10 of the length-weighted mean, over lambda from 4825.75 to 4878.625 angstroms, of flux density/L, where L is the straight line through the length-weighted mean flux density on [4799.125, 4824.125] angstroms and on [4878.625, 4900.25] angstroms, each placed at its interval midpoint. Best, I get -0.190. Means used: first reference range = 18.9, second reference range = 20.1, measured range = 23.3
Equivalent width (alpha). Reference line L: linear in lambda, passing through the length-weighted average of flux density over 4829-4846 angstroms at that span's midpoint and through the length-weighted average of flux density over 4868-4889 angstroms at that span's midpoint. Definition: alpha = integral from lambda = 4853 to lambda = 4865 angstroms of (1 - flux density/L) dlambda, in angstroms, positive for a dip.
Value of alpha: -4.43 angstroms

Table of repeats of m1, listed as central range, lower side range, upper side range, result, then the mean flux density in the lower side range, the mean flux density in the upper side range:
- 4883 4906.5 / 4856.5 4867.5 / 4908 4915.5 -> 2.1 angstroms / 29.2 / 18.3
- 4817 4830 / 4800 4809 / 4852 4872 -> 1.1 angstroms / 18.3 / 26.8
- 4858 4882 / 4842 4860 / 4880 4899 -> -2.3 angstroms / 24.3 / 20.1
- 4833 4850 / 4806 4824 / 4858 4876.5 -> 0.6 angstroms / 19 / 25.8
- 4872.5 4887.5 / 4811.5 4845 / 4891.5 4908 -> -0.1 angstroms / 20.2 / 20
